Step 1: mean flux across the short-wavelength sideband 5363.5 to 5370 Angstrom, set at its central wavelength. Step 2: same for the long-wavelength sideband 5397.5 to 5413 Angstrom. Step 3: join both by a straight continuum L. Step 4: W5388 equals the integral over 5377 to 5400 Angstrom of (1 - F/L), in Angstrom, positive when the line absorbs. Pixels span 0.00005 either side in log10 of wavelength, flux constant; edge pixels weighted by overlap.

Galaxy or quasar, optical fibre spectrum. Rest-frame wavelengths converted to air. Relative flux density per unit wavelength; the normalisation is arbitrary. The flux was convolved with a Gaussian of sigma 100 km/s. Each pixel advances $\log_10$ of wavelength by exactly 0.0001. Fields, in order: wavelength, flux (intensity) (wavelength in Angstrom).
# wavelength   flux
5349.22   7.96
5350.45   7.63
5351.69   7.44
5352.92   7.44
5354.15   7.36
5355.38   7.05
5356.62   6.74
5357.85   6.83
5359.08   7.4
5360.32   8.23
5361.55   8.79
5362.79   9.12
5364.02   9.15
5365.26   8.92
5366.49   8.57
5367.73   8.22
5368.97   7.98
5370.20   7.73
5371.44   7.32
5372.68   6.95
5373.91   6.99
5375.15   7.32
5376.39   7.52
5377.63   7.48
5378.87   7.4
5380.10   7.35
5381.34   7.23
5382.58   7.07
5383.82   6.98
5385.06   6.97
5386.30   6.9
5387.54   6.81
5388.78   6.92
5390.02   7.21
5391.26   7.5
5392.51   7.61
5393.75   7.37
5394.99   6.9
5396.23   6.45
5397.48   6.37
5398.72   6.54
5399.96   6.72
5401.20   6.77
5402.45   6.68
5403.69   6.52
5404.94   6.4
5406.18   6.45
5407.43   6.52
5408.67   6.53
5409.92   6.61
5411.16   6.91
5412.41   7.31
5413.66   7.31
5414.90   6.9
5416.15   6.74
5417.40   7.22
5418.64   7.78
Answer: 1.25 Angstrom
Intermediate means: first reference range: 8.5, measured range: 7.05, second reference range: 6.65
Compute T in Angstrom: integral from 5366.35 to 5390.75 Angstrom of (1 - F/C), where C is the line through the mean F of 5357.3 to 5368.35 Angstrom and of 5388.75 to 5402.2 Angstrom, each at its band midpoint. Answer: 1.1 Angstrom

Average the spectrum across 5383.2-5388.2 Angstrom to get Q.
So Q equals 6.92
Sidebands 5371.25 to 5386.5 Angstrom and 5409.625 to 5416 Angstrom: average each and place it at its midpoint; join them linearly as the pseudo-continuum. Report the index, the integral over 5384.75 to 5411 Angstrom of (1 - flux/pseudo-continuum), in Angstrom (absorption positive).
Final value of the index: 1.10 Angstrom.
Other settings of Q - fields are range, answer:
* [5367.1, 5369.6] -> 8.09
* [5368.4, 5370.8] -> 7.87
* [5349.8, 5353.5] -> 7.5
